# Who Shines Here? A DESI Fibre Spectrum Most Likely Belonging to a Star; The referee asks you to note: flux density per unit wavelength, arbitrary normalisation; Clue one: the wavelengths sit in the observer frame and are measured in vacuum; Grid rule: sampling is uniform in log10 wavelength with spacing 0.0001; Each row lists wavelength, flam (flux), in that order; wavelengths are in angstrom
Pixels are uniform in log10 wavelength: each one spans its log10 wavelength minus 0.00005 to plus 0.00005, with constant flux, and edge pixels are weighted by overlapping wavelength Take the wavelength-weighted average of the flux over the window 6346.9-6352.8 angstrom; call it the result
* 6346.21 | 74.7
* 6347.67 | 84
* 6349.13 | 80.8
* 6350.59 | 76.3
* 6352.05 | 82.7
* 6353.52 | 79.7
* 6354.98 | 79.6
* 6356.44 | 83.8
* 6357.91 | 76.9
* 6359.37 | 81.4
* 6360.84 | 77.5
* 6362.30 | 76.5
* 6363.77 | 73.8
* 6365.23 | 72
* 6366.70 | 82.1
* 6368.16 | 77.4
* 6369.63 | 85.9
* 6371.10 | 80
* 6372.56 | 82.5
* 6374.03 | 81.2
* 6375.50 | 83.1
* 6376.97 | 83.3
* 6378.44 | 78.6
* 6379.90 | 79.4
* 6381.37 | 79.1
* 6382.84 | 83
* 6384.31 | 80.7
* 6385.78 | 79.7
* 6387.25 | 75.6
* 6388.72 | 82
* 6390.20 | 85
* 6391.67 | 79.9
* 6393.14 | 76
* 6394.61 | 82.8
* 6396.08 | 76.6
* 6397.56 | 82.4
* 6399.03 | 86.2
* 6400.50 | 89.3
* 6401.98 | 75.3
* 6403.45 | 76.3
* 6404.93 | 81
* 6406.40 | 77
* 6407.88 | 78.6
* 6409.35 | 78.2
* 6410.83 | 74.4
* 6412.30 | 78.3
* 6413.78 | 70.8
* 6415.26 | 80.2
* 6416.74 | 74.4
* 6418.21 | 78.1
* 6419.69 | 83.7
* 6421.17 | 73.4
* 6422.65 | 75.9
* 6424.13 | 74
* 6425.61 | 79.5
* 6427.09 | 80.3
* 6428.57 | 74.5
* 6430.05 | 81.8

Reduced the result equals 80.9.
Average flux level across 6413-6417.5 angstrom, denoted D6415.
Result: 75.2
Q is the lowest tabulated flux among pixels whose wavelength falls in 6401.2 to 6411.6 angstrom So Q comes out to 74.4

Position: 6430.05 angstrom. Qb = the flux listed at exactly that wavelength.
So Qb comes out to 81.8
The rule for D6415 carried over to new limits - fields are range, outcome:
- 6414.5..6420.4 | 79.1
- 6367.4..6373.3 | 81.5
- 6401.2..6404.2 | 75.8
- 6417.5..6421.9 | 78.3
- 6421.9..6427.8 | 77.4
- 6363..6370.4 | 78.2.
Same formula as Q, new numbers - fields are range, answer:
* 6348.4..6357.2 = 76.3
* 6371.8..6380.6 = 78.6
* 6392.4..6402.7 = 75.3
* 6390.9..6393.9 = 76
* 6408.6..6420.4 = 70.8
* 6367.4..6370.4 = 77.4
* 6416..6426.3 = 73.4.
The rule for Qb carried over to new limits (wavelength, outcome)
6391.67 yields 79.9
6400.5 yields 89.3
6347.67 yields 84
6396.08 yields 76.6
